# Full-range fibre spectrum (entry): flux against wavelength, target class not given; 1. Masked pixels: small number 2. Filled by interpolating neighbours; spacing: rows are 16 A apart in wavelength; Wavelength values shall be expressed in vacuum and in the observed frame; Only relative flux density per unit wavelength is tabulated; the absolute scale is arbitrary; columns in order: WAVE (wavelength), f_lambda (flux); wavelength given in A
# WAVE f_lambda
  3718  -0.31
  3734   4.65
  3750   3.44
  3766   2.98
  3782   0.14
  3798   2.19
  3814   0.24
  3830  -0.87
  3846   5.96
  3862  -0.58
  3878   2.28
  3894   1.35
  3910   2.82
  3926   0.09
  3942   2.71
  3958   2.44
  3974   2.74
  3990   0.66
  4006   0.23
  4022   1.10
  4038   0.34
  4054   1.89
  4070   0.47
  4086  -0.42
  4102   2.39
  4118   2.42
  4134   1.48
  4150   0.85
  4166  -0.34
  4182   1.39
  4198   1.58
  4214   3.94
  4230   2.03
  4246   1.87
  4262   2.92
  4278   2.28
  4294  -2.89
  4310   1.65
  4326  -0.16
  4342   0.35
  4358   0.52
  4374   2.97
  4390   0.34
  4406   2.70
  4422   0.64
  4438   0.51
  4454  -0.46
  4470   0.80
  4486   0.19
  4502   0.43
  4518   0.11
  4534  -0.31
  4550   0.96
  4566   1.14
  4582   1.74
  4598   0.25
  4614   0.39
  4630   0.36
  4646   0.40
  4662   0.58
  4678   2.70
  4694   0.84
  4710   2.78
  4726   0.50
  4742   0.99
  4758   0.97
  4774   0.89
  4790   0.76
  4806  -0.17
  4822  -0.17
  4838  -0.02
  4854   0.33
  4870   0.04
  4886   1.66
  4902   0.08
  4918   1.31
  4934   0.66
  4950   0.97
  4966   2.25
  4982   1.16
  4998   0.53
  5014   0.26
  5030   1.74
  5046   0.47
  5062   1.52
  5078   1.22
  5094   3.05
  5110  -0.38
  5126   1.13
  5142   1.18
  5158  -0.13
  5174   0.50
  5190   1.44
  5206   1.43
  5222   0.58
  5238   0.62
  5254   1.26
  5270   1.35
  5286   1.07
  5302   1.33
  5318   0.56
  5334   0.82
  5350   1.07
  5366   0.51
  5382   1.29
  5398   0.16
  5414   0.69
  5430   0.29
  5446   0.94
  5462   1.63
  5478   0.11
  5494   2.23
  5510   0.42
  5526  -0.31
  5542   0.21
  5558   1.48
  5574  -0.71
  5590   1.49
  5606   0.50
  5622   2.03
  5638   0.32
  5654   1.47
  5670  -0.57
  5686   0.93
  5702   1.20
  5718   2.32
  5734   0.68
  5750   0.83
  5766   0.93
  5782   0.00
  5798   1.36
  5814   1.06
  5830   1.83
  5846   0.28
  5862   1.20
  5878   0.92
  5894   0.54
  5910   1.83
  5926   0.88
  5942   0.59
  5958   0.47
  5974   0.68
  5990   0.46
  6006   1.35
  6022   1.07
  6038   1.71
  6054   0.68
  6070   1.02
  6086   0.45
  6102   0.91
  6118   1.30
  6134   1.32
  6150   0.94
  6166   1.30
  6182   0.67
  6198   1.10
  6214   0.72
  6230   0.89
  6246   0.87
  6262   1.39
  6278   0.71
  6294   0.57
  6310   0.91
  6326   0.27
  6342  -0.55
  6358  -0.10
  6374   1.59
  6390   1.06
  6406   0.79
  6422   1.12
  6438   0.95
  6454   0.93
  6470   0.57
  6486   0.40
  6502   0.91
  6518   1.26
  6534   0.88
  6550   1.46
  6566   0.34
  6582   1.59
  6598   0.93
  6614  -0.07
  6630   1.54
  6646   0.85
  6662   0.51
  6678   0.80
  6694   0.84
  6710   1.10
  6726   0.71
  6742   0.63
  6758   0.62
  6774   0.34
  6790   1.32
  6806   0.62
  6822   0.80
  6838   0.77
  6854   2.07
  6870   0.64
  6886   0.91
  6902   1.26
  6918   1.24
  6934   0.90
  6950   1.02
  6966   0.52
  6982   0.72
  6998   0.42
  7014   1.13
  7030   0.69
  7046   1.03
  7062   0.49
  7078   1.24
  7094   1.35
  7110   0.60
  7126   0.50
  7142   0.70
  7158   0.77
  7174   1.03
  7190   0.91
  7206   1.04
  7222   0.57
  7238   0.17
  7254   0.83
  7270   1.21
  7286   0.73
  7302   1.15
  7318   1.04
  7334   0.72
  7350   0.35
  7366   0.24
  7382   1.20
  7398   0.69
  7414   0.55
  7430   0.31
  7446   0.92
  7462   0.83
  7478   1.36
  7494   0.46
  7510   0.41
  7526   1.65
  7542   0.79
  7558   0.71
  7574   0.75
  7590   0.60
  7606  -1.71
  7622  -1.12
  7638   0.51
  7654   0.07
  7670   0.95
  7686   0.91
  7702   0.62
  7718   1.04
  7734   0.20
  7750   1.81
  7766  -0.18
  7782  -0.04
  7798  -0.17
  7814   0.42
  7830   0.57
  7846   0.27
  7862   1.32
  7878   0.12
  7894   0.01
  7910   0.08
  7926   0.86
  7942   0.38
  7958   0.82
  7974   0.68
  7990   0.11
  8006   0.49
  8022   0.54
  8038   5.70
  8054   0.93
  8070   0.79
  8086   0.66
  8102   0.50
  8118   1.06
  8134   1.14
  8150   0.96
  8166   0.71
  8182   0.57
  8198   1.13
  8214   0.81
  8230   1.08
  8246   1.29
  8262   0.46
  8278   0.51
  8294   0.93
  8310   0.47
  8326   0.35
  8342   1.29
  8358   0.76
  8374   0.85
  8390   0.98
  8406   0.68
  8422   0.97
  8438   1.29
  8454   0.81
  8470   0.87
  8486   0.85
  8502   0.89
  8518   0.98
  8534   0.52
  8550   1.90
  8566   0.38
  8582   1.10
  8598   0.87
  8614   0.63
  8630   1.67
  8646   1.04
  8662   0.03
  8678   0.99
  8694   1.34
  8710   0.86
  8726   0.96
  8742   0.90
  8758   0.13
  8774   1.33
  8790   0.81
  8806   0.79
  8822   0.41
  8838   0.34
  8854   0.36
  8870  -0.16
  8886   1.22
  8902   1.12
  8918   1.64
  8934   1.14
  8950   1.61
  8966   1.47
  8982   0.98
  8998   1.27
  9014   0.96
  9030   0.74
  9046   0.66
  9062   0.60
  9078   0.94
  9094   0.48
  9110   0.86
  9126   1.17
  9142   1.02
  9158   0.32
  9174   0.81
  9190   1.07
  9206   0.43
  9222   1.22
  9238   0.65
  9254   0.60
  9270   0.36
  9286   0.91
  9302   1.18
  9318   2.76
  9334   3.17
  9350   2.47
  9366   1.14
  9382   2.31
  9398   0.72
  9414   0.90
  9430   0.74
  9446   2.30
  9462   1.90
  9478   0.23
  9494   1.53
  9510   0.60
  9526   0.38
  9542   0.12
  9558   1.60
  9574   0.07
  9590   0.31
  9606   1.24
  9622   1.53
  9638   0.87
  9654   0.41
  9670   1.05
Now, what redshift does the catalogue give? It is 1.155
